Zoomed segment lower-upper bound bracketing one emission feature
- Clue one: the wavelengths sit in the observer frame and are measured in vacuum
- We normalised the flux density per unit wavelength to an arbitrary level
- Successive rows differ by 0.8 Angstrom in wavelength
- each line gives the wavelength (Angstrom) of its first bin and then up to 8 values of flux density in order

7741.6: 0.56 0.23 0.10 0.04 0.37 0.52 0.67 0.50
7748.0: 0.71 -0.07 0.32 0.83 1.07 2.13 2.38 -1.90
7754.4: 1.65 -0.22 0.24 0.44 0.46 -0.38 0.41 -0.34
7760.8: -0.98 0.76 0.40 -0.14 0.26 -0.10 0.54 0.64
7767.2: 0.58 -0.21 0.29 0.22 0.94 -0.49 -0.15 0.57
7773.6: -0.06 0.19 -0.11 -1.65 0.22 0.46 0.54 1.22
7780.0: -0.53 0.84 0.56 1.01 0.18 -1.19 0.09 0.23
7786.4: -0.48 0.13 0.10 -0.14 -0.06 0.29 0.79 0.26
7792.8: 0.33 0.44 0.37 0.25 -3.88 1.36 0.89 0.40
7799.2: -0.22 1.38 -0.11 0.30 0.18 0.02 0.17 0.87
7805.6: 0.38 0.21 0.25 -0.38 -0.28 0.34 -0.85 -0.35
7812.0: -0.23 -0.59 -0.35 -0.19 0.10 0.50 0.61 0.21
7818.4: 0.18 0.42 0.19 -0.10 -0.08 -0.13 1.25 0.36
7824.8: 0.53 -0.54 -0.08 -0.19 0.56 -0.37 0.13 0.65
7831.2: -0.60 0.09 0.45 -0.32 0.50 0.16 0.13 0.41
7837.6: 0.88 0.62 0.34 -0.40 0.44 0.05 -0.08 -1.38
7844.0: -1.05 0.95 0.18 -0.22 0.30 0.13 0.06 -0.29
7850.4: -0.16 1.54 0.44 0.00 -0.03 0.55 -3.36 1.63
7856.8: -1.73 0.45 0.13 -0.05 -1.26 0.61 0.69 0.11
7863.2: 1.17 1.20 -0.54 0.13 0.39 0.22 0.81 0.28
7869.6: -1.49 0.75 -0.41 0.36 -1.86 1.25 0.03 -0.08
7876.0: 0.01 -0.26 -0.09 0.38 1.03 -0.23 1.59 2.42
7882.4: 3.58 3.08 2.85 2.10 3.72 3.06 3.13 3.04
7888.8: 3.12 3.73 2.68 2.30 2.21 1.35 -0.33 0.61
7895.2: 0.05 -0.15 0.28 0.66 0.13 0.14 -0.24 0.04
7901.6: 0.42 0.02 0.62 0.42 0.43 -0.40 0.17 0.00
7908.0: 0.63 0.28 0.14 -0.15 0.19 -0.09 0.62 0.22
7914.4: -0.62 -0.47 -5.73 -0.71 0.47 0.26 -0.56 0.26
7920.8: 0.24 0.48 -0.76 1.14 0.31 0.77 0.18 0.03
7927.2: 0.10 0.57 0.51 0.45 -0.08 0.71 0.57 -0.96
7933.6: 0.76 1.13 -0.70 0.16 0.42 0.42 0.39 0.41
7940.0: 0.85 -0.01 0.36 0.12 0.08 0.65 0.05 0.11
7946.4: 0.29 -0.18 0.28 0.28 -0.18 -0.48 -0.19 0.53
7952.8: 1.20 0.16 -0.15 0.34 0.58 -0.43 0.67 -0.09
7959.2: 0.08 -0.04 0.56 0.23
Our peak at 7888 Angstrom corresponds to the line [O II] 3727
